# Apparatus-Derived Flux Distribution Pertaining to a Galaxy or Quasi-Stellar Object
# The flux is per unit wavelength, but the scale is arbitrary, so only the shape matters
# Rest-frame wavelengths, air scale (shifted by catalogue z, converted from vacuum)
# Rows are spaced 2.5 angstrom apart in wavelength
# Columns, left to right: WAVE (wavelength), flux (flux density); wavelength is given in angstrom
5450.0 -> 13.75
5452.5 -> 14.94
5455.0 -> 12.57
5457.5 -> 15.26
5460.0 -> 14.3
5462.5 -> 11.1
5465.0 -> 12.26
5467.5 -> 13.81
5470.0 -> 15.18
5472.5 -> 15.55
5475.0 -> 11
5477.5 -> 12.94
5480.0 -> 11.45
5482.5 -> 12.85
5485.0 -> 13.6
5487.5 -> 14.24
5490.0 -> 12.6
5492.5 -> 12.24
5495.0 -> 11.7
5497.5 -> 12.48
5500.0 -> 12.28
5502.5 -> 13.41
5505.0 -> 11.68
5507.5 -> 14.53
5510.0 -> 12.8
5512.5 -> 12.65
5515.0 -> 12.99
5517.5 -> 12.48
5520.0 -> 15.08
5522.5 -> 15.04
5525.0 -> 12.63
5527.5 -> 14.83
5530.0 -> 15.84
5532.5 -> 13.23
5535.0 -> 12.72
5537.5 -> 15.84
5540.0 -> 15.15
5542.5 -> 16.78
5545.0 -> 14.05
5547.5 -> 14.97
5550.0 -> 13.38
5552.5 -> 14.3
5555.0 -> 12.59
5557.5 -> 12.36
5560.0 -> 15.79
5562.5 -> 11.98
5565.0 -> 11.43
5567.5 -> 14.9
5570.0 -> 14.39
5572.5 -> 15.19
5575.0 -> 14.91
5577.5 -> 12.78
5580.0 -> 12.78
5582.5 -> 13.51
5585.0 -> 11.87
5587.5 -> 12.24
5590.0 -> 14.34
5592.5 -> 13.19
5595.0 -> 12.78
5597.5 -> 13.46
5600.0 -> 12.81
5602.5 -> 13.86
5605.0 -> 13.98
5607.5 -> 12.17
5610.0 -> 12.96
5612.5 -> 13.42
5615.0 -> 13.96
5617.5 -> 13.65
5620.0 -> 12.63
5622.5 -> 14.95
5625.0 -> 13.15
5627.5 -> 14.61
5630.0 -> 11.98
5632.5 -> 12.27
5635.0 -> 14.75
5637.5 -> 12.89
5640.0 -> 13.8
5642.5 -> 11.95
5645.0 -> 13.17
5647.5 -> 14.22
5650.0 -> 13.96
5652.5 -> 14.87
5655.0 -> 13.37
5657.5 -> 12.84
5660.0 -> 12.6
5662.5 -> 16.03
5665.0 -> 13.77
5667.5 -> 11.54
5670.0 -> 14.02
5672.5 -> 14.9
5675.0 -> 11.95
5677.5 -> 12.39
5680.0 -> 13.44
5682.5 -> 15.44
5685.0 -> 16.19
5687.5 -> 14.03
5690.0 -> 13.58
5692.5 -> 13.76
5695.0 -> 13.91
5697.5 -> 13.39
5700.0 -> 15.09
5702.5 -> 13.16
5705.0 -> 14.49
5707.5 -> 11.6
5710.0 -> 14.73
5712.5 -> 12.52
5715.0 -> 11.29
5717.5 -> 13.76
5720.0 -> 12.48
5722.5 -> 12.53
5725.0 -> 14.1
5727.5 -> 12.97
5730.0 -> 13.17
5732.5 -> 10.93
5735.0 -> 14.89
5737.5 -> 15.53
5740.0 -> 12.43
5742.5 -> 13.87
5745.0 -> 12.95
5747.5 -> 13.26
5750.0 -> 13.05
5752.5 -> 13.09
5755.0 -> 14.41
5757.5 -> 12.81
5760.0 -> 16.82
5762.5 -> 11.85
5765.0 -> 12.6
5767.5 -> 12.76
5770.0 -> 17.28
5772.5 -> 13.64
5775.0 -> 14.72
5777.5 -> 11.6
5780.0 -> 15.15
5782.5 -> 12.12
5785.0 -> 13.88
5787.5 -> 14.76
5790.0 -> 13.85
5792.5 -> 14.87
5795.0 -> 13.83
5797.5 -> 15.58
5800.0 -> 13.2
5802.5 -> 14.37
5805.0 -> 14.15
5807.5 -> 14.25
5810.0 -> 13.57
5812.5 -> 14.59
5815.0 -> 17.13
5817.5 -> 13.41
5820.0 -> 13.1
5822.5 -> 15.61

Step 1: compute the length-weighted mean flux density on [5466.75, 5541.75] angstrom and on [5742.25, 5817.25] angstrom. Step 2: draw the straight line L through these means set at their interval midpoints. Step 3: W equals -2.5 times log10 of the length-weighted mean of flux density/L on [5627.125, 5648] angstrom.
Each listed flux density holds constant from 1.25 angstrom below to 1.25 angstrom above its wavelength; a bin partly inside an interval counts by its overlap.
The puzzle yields 0.04 mag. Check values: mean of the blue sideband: 13.4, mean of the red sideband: 14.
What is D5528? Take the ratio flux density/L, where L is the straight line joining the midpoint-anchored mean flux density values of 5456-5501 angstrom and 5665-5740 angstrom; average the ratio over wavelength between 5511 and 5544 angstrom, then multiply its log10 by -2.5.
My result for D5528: -0.087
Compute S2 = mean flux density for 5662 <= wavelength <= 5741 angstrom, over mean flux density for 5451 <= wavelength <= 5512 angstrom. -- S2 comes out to 1.0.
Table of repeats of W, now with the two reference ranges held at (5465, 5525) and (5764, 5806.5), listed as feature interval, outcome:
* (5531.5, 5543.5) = -0.11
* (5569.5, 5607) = 0.00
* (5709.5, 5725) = 0.08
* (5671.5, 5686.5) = -0.03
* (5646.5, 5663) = -0.02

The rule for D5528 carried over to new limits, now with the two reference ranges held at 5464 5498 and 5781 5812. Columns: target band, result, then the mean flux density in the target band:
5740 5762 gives 0.021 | 13.6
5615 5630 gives -0.014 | 13.7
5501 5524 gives -0.022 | 13.4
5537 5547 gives -0.166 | 15.4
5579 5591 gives 0.036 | 12.9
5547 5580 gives -0.034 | 13.7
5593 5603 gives 0.018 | 13.2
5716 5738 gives 0.044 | 13.3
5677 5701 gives -0.036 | 14.2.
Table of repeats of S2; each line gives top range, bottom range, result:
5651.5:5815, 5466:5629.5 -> 1.02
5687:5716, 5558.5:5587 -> 0.99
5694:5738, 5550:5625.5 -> 0.99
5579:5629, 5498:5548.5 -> 0.96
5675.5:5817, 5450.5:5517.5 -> 1.05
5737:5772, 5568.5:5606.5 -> 1.02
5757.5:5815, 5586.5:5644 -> 1.06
